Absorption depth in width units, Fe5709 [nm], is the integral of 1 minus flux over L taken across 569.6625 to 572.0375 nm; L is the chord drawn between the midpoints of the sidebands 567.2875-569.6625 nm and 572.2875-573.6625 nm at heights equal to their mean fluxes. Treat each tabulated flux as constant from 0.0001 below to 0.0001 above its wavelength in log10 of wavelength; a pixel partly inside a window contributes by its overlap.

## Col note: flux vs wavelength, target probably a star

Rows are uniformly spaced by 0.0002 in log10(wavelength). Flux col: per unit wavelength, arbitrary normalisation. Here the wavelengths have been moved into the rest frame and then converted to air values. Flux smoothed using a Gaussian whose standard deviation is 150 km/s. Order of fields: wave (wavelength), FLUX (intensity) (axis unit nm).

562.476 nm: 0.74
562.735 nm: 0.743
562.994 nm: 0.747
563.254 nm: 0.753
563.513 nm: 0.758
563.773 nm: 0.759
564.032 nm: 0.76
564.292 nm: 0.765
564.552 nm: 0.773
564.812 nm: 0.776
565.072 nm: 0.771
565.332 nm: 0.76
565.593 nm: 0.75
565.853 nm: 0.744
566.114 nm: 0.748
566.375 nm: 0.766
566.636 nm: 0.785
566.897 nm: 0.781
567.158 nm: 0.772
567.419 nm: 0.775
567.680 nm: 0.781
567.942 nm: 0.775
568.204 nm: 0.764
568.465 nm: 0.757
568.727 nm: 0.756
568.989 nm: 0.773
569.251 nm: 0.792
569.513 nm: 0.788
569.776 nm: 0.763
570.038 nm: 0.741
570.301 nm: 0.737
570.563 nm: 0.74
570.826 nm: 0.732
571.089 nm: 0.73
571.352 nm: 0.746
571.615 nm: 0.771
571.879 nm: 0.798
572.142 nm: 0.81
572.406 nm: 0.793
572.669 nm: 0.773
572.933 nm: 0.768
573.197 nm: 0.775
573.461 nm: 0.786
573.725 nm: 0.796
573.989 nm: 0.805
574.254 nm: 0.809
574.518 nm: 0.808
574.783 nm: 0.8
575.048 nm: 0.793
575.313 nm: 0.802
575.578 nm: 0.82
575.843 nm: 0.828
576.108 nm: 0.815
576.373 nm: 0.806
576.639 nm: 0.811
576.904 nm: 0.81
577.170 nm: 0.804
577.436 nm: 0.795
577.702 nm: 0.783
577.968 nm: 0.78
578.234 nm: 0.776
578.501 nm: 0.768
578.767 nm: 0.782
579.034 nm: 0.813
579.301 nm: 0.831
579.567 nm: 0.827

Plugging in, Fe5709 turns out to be 0.08 nm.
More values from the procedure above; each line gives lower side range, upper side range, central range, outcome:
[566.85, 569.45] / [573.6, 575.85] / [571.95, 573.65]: 0.02 nm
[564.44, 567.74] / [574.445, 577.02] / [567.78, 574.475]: 0.15 nm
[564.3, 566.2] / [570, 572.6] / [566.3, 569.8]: -0.06 nm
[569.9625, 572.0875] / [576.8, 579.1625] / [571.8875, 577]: -0.20 nm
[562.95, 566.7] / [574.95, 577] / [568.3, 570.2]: 0.03 nm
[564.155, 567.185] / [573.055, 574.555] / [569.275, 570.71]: 0.05 nm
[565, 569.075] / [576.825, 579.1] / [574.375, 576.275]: -0.06 nm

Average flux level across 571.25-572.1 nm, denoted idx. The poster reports 0.777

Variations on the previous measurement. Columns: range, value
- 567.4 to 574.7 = 0.773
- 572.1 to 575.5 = 0.794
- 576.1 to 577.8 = 0.803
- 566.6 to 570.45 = 0.769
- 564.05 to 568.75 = 0.767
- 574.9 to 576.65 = 0.811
